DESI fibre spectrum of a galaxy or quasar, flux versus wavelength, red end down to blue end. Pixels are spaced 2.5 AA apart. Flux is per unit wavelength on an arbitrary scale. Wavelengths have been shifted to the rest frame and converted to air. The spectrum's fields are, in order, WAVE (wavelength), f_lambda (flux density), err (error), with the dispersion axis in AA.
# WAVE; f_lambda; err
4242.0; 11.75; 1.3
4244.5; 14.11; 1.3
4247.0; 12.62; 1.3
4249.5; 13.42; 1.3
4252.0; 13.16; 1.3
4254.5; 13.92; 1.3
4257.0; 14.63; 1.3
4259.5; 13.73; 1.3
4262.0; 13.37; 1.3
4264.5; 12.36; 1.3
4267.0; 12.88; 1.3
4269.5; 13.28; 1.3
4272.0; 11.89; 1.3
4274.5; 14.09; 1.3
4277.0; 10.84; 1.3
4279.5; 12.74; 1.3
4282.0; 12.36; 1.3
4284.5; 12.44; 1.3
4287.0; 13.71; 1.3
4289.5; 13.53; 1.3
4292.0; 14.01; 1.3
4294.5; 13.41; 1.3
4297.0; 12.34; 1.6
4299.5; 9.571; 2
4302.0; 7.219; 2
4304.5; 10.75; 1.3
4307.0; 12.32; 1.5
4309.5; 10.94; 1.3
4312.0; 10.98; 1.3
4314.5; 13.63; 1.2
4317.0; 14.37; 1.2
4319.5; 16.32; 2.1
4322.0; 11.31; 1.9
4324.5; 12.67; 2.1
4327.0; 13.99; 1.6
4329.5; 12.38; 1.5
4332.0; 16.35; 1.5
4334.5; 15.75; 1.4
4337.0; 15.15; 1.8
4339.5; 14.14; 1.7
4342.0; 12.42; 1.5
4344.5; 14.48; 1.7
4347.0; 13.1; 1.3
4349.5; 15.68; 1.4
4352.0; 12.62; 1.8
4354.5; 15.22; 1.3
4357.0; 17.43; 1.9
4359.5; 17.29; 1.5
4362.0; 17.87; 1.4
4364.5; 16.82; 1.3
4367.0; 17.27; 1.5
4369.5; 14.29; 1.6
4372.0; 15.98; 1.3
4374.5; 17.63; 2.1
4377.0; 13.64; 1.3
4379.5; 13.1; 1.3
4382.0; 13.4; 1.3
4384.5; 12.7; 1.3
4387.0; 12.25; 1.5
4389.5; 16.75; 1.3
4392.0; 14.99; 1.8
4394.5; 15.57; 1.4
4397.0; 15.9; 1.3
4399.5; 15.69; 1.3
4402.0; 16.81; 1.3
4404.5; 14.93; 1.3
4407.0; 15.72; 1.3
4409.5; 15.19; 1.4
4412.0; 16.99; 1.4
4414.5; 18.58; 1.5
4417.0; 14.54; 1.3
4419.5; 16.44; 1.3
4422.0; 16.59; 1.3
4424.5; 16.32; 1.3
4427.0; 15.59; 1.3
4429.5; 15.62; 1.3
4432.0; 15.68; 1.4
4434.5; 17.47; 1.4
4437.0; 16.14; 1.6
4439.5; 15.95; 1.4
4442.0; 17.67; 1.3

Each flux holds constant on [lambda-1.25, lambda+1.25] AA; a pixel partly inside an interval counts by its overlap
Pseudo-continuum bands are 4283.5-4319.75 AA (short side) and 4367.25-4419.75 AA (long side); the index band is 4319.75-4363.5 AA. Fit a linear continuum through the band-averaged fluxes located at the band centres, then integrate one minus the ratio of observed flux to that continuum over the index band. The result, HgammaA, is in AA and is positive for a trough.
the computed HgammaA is -3.3 AA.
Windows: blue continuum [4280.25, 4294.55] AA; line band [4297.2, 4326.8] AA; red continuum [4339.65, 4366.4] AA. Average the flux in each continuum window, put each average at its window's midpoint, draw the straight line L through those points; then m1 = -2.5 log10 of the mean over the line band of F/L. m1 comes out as 0.18 mag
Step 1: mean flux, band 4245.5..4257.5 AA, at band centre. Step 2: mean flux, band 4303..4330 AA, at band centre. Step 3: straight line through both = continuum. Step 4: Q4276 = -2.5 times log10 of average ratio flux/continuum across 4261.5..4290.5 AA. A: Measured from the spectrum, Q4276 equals 0.03 mag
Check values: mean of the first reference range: 13.5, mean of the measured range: 12.8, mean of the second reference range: 12.7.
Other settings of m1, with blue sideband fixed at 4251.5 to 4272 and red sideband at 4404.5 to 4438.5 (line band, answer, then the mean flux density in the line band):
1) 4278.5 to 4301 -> 0.099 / 12.6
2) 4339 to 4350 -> 0.074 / 13.8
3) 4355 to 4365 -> -0.145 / 17.2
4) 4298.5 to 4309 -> 0.367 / 10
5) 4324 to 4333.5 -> 0.041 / 14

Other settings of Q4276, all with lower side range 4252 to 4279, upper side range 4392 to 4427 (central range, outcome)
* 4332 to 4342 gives -0.02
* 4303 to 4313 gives 0.24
